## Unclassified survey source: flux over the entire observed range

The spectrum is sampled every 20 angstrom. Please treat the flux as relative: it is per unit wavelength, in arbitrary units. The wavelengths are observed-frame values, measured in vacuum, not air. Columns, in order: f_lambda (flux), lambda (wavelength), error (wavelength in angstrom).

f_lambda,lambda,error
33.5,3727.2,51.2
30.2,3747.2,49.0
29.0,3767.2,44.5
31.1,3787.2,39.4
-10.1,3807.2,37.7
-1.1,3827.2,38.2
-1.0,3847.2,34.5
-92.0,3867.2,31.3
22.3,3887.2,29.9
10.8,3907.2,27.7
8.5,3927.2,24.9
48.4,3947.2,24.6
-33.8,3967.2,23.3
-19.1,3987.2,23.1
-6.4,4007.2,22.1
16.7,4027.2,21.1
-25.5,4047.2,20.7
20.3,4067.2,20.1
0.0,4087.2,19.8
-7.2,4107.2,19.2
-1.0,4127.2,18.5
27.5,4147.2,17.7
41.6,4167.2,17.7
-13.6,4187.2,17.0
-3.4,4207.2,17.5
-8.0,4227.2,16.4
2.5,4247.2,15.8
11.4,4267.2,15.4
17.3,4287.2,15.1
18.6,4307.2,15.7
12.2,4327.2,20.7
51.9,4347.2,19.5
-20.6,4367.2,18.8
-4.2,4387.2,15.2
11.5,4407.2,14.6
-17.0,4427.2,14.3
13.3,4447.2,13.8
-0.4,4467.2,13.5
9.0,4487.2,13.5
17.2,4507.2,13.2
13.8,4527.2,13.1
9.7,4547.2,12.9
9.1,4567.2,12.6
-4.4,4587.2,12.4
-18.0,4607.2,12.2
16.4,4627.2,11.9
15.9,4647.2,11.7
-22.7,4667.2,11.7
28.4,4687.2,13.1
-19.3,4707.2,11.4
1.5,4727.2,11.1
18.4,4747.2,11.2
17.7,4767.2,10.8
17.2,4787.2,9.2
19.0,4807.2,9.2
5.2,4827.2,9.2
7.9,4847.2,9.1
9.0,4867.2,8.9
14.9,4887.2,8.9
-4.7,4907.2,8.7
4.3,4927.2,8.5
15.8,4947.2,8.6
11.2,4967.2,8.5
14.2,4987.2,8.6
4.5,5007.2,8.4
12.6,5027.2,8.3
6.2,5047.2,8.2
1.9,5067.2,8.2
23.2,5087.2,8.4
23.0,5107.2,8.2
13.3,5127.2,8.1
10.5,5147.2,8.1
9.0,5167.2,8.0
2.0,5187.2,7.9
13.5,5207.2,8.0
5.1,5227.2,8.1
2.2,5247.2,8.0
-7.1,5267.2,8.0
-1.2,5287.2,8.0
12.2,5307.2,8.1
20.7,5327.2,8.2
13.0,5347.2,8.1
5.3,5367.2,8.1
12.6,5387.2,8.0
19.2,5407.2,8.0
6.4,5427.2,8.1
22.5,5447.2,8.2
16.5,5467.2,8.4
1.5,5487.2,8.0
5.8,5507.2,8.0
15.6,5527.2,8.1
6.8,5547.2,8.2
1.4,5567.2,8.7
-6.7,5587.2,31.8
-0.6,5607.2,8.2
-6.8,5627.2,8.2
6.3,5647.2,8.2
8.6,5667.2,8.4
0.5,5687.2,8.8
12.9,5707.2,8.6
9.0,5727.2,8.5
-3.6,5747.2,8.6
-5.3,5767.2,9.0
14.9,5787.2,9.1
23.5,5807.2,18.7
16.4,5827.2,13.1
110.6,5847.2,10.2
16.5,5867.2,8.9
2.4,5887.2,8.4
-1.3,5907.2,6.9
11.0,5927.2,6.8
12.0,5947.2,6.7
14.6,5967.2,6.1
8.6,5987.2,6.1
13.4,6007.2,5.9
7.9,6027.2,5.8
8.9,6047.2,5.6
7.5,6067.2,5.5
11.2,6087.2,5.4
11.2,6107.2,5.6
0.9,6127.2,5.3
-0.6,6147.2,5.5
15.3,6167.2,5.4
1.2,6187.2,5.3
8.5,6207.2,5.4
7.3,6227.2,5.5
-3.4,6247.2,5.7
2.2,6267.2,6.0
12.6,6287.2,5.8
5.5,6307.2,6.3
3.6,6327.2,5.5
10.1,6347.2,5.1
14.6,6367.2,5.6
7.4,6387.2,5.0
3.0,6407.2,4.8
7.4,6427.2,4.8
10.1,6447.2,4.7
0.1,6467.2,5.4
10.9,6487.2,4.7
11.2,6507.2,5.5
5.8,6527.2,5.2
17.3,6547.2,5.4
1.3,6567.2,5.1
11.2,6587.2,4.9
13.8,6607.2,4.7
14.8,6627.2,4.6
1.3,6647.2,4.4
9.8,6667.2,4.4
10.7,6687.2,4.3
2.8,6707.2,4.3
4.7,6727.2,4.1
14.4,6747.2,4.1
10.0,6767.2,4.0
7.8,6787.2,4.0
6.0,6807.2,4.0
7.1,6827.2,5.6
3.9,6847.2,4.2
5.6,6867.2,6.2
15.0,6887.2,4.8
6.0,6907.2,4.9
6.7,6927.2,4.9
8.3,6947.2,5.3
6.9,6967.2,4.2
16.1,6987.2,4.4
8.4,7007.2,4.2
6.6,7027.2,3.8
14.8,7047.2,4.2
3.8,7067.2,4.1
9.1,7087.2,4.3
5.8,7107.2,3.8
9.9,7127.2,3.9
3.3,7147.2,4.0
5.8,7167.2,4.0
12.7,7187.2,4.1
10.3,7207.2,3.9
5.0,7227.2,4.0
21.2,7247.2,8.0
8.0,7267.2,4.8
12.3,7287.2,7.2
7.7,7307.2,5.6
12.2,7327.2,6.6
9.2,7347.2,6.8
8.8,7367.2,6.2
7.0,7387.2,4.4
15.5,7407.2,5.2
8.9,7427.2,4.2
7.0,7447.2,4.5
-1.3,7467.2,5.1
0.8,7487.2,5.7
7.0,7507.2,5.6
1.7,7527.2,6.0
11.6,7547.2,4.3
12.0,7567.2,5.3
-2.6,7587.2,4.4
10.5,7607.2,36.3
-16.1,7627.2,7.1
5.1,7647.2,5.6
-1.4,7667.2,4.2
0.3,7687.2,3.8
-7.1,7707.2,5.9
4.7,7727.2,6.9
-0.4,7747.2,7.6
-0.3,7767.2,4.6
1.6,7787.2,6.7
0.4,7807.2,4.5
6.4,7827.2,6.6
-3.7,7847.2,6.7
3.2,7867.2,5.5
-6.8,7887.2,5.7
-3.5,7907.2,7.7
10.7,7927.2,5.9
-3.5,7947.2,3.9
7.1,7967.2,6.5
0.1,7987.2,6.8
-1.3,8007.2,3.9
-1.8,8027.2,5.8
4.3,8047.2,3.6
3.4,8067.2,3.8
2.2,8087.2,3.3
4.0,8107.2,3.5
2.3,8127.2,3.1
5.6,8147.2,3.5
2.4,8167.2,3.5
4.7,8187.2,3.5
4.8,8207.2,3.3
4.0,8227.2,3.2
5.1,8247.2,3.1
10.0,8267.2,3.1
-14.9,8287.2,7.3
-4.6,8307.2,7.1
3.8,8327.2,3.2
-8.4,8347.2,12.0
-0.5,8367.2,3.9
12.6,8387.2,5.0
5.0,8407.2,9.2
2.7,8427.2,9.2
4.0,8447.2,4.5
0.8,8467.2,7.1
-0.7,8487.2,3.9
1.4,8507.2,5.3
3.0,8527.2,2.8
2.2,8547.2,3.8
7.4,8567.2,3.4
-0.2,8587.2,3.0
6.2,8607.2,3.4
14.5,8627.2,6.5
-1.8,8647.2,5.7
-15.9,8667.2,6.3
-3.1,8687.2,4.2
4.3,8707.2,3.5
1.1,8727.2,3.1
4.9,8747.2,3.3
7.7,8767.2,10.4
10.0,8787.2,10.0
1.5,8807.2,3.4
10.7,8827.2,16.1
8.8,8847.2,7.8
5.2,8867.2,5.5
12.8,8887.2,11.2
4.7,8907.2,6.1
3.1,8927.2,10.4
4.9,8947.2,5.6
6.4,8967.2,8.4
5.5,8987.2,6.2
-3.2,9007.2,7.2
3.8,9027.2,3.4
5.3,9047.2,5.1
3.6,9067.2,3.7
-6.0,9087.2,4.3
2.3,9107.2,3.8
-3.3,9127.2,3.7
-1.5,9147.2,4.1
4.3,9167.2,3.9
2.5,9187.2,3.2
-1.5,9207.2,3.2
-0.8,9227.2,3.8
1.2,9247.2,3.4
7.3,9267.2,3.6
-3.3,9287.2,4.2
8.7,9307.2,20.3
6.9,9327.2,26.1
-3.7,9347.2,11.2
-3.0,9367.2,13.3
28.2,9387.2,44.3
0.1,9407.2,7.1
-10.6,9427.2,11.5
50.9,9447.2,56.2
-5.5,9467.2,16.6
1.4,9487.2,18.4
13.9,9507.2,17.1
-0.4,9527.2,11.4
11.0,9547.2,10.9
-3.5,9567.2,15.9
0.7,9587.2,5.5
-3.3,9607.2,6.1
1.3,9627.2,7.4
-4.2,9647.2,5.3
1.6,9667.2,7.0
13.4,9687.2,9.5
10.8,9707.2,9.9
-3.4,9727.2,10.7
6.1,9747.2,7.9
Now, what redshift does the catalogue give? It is 0.723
